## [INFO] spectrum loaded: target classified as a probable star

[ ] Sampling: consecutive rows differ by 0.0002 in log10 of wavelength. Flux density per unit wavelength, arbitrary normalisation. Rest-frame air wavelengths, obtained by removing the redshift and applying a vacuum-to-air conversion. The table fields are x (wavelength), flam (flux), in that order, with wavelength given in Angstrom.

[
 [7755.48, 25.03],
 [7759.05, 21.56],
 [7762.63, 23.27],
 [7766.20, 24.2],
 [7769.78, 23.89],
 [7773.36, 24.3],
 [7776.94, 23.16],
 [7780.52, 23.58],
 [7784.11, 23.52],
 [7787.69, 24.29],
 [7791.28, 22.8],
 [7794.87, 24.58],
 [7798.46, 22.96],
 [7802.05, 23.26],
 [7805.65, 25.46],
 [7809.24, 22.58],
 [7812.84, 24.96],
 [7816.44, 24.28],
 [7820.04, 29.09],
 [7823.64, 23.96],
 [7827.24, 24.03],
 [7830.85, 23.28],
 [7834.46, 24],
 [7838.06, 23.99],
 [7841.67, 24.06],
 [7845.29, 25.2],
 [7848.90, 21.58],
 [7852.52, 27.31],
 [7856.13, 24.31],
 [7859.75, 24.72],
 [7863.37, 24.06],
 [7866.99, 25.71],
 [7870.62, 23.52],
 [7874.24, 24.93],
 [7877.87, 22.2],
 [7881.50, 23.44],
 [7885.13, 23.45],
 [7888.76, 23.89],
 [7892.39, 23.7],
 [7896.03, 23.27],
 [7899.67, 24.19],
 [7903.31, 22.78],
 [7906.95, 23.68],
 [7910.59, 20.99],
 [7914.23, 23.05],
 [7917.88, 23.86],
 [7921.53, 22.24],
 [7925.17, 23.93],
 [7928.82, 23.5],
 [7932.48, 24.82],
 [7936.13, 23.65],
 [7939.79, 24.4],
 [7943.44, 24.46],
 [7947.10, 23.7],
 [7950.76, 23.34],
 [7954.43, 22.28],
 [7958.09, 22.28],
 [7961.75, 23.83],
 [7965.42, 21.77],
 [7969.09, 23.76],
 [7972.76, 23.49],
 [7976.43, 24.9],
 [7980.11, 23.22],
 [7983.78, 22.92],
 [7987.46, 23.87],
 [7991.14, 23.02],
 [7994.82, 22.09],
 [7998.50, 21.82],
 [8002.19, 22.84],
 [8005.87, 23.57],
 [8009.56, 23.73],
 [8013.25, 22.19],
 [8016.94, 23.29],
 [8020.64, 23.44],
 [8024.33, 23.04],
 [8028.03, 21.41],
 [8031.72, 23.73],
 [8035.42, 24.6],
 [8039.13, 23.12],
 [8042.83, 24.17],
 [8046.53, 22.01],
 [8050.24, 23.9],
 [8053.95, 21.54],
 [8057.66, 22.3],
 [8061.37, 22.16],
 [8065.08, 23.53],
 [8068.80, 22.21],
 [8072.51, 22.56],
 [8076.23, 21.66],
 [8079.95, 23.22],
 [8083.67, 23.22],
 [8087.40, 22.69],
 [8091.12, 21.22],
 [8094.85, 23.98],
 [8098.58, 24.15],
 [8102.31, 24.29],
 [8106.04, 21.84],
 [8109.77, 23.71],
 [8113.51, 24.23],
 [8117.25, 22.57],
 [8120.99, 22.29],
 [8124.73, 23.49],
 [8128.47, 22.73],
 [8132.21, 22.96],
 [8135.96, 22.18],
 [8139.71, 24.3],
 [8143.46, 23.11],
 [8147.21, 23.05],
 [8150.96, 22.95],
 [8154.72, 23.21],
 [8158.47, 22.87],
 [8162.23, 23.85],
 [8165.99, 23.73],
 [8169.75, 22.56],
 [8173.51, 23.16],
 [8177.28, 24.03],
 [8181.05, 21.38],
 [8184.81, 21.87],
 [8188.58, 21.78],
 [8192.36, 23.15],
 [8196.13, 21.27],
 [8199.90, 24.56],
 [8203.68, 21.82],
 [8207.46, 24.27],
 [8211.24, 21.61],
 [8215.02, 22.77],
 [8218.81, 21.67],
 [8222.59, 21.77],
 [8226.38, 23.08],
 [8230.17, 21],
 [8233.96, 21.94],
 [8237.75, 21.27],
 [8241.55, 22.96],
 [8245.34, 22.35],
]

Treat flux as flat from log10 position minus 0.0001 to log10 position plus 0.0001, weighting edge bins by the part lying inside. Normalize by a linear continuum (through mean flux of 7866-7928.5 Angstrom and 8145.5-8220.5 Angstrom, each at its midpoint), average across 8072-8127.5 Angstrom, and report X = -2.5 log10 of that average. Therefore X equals 0.00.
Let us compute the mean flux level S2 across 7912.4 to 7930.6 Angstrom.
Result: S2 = 23.3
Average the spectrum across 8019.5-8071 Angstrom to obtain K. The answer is 22.9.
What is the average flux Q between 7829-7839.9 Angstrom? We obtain 23.8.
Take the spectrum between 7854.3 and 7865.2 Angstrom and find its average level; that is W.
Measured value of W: 24.4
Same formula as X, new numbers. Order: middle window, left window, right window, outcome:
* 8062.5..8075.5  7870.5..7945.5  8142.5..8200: 0.022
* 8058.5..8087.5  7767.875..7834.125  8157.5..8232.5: 0.020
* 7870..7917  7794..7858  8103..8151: 0.035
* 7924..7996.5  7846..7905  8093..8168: 0.013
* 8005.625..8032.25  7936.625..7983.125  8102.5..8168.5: 0.017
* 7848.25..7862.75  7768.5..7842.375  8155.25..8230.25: -0.034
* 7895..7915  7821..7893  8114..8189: 0.044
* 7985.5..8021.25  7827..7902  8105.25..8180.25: 0.029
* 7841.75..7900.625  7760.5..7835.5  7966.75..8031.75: -0.017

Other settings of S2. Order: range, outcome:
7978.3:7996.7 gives 23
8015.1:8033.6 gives 23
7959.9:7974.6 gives 23.2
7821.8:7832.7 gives 23.8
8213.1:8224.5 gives 22.1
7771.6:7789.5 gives 23.8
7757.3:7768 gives 23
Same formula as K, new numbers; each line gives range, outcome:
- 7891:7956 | 23.4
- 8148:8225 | 22.7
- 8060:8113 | 22.9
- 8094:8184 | 23.2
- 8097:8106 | 23.7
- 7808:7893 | 24.3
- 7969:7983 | 23.8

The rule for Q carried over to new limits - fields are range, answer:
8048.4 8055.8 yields 22.7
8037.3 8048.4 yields 23.1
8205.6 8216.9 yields 22.9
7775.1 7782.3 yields 23.4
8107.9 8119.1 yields 23.5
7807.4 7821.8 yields 25.2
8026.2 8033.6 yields 22.6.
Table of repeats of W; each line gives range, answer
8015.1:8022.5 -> 23.4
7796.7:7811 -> 23.6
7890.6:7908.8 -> 23.5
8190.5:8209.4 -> 23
